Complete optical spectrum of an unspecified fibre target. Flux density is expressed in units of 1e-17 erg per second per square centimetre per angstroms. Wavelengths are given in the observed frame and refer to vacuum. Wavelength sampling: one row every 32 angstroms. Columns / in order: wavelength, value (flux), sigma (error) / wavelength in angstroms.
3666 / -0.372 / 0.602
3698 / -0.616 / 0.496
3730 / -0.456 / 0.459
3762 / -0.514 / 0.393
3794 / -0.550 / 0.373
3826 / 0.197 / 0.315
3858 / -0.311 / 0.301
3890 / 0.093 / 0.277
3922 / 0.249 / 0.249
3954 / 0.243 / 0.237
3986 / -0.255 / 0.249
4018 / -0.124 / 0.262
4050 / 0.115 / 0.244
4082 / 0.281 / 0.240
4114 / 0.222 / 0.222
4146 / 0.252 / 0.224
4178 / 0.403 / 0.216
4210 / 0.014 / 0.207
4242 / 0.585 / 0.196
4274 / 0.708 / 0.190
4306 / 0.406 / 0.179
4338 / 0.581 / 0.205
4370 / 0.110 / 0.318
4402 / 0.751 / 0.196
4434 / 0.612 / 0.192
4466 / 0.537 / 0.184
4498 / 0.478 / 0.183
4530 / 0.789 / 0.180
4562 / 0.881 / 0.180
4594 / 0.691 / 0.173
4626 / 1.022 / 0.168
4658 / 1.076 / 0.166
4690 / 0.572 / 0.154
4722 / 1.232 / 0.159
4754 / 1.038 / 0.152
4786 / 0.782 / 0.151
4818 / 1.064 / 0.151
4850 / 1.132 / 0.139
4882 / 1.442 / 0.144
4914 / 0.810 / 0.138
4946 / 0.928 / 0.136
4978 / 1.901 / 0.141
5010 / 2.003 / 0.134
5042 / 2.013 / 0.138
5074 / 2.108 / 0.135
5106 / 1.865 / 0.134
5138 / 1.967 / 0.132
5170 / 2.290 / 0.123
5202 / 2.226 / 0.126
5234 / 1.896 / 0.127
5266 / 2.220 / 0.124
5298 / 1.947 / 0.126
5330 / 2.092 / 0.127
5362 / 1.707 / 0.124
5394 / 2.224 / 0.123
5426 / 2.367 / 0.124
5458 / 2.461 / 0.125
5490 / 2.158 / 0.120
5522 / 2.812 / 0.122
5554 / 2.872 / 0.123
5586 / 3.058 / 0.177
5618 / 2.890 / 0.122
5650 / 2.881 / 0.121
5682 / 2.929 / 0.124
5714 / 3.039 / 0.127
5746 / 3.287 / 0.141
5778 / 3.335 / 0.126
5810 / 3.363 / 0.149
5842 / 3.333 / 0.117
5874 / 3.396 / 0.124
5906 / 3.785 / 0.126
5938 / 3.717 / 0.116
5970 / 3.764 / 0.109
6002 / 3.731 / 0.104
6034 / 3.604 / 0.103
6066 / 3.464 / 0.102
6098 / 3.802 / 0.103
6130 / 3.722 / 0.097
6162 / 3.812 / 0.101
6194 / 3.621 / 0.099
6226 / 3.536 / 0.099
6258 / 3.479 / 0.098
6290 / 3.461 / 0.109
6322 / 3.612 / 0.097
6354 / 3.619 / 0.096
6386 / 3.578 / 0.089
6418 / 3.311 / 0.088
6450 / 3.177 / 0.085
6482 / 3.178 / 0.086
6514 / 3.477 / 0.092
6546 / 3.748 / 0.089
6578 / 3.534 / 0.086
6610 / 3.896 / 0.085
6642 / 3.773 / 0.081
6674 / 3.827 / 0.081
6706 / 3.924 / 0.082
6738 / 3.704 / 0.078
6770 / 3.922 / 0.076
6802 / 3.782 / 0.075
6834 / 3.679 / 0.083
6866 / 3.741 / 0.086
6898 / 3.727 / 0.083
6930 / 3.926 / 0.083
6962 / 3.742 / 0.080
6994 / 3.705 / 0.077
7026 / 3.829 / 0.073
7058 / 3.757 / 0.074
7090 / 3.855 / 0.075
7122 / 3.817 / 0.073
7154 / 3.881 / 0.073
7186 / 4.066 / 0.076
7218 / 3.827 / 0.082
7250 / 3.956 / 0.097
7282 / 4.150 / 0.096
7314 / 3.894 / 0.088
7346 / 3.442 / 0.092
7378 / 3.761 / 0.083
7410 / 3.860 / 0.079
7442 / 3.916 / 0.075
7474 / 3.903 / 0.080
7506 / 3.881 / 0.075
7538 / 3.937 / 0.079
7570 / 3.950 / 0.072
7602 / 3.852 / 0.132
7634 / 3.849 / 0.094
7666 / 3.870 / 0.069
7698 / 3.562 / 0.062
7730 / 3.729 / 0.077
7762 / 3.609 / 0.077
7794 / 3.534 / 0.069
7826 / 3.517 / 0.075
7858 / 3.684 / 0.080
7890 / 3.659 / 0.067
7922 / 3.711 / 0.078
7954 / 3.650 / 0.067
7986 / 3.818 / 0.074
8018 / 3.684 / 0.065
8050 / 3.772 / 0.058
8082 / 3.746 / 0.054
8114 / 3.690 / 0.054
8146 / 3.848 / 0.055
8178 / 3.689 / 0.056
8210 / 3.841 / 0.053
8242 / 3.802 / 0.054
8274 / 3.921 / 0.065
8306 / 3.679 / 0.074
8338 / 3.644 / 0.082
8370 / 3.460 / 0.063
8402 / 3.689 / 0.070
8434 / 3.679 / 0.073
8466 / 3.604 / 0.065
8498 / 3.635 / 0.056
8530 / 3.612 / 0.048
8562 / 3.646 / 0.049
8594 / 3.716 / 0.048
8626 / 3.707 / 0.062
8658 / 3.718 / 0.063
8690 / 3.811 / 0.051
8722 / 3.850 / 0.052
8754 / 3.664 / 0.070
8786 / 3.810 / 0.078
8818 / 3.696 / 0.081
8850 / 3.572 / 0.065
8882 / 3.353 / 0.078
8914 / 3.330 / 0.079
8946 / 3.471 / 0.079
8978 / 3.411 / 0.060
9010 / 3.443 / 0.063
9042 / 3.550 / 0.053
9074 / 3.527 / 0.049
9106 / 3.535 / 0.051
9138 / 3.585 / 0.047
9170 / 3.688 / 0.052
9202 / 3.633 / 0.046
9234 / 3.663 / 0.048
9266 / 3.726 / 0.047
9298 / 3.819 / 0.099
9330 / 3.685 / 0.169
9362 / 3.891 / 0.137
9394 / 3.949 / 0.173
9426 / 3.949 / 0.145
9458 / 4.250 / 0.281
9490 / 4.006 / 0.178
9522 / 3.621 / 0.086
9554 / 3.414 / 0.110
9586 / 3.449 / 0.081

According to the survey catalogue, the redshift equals 0.248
